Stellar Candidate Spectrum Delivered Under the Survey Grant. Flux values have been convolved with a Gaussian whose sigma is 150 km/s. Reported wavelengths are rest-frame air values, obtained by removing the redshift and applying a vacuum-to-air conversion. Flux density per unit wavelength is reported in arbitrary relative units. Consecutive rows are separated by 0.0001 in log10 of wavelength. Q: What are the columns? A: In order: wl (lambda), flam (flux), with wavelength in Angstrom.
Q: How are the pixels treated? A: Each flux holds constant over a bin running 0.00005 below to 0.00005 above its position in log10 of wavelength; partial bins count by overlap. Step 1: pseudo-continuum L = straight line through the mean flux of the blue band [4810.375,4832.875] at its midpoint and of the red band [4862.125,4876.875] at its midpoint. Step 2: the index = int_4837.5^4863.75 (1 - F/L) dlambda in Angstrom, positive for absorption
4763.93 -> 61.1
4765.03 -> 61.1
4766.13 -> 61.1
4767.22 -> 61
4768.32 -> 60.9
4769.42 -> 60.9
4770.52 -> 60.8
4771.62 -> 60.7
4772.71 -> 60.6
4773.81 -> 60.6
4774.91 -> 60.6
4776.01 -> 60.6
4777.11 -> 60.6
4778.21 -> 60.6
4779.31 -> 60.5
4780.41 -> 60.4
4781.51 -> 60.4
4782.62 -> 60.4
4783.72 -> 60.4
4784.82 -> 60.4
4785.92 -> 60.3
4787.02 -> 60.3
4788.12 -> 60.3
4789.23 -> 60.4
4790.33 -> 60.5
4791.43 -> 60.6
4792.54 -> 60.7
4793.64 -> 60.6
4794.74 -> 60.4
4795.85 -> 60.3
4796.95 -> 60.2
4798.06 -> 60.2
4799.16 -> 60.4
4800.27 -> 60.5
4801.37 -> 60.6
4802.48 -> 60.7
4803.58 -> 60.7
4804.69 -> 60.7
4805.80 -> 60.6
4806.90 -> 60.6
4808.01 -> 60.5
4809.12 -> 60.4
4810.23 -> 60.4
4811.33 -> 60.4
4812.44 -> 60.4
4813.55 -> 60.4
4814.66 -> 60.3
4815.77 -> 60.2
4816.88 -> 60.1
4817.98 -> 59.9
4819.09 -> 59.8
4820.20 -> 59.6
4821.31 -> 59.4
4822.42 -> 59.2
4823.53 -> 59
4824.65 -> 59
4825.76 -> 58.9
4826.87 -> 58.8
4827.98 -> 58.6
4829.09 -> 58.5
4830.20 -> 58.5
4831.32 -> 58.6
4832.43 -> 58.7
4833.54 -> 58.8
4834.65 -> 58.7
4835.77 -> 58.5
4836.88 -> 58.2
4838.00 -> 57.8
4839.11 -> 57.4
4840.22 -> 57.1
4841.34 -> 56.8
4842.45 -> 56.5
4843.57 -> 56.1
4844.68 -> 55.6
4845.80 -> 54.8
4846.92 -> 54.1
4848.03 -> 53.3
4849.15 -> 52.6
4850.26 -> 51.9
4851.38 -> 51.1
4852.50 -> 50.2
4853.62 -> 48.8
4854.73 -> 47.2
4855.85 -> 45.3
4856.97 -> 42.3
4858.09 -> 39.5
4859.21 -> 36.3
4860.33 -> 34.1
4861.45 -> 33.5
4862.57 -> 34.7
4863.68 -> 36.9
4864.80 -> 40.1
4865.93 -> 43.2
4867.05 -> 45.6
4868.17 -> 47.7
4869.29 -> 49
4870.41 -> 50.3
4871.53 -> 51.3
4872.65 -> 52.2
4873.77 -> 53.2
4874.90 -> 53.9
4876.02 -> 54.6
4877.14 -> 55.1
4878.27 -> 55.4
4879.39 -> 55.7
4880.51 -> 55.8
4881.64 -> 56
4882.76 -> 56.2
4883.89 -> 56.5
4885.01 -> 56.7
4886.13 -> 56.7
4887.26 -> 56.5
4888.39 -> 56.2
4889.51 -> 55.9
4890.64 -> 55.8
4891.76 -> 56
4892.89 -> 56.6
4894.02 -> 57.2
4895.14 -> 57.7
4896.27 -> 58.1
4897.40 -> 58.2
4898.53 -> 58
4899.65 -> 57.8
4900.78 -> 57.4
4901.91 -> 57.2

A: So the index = 1.86 Angstrom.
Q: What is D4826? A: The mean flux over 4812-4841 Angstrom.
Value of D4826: 59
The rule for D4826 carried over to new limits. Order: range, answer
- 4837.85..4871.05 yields 47.9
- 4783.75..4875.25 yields 55.2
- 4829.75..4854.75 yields 55.4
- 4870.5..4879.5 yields 53.6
